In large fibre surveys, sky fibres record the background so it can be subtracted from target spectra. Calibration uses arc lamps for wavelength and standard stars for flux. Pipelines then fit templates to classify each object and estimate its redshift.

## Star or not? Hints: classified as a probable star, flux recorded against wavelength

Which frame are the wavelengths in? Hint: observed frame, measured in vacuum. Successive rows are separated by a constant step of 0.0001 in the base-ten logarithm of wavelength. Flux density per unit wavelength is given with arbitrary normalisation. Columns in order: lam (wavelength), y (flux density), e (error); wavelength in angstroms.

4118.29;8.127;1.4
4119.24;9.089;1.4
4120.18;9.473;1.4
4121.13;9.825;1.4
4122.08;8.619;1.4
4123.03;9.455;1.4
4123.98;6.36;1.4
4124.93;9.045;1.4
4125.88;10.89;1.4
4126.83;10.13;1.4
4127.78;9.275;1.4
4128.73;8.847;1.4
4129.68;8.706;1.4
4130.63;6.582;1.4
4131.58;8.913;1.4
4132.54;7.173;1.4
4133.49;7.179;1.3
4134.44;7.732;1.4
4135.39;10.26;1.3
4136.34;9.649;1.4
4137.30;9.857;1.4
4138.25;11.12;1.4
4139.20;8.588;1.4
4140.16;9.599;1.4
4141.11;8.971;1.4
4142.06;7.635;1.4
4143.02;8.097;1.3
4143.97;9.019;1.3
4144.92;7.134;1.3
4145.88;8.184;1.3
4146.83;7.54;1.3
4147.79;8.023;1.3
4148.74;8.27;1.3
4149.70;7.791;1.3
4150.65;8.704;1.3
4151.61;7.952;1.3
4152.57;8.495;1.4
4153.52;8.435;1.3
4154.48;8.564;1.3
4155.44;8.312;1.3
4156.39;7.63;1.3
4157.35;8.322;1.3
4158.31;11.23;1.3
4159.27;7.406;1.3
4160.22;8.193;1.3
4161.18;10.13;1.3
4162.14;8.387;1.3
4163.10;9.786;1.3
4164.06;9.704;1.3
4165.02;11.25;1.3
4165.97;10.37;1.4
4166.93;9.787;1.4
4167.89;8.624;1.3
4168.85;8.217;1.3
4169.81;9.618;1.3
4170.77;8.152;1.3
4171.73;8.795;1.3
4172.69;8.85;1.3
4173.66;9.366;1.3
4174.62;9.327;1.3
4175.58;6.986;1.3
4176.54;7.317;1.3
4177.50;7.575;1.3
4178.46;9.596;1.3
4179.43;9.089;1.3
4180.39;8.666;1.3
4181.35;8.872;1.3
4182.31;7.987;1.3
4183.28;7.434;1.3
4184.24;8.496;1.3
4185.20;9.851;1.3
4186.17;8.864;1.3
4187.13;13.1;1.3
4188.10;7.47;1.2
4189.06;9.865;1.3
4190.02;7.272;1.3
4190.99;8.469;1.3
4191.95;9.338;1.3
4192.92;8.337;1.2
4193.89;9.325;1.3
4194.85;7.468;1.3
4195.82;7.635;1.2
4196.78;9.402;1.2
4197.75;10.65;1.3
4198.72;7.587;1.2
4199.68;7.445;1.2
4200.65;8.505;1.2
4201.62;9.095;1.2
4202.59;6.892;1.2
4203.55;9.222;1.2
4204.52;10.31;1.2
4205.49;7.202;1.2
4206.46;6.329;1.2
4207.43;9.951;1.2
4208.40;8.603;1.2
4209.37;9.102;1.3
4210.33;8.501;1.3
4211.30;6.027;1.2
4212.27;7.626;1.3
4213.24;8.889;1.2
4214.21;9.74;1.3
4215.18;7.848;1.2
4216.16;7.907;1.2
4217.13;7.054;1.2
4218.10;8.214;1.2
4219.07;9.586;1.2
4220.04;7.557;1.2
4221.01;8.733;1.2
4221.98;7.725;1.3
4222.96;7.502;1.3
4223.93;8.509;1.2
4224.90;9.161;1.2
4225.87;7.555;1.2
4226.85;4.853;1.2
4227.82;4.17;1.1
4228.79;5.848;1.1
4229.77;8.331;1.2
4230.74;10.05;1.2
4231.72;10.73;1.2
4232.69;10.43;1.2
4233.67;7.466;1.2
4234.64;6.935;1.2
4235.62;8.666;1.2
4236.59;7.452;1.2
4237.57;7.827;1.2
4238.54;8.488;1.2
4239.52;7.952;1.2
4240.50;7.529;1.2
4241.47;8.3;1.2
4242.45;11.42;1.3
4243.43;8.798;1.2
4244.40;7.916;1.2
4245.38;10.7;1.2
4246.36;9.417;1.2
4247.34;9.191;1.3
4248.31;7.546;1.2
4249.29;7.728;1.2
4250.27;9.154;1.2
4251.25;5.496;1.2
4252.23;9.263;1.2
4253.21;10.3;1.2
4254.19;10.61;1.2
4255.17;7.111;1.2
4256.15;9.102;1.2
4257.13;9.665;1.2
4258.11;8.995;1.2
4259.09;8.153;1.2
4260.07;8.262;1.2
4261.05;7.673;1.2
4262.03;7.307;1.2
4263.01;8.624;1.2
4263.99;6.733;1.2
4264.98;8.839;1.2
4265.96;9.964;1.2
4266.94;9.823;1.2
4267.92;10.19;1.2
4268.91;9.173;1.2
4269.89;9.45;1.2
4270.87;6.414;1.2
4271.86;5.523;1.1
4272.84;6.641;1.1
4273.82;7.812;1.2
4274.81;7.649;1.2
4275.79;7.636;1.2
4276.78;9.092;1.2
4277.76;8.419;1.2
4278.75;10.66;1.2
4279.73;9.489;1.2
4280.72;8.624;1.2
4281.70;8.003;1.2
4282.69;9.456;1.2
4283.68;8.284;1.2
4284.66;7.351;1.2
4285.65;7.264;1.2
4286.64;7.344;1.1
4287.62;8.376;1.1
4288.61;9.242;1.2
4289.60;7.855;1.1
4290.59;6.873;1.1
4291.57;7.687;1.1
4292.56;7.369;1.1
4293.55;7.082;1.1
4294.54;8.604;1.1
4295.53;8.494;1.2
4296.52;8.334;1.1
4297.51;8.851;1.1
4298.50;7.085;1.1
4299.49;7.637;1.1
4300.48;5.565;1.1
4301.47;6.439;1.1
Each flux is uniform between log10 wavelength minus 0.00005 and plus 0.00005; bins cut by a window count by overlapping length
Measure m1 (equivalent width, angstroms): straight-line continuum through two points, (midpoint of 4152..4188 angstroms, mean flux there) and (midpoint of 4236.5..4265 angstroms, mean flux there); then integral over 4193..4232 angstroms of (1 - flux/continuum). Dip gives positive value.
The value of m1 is 2.5 angstroms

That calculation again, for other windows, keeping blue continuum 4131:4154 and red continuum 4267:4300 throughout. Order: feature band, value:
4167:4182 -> -0.4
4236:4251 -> -0.6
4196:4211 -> -0.3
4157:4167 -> -1.3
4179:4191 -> -0.7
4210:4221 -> 0.3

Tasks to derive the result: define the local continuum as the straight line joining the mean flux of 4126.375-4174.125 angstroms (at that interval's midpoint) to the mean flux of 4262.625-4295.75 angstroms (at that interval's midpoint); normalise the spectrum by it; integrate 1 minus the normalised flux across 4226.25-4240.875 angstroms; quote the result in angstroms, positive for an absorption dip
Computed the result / 1.1 angstroms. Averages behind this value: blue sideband 8.77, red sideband 8.23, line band 7.78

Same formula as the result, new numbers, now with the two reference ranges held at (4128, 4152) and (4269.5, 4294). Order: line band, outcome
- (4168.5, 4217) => -1.54 angstroms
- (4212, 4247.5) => -0.48 angstroms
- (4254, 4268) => -1.05 angstroms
